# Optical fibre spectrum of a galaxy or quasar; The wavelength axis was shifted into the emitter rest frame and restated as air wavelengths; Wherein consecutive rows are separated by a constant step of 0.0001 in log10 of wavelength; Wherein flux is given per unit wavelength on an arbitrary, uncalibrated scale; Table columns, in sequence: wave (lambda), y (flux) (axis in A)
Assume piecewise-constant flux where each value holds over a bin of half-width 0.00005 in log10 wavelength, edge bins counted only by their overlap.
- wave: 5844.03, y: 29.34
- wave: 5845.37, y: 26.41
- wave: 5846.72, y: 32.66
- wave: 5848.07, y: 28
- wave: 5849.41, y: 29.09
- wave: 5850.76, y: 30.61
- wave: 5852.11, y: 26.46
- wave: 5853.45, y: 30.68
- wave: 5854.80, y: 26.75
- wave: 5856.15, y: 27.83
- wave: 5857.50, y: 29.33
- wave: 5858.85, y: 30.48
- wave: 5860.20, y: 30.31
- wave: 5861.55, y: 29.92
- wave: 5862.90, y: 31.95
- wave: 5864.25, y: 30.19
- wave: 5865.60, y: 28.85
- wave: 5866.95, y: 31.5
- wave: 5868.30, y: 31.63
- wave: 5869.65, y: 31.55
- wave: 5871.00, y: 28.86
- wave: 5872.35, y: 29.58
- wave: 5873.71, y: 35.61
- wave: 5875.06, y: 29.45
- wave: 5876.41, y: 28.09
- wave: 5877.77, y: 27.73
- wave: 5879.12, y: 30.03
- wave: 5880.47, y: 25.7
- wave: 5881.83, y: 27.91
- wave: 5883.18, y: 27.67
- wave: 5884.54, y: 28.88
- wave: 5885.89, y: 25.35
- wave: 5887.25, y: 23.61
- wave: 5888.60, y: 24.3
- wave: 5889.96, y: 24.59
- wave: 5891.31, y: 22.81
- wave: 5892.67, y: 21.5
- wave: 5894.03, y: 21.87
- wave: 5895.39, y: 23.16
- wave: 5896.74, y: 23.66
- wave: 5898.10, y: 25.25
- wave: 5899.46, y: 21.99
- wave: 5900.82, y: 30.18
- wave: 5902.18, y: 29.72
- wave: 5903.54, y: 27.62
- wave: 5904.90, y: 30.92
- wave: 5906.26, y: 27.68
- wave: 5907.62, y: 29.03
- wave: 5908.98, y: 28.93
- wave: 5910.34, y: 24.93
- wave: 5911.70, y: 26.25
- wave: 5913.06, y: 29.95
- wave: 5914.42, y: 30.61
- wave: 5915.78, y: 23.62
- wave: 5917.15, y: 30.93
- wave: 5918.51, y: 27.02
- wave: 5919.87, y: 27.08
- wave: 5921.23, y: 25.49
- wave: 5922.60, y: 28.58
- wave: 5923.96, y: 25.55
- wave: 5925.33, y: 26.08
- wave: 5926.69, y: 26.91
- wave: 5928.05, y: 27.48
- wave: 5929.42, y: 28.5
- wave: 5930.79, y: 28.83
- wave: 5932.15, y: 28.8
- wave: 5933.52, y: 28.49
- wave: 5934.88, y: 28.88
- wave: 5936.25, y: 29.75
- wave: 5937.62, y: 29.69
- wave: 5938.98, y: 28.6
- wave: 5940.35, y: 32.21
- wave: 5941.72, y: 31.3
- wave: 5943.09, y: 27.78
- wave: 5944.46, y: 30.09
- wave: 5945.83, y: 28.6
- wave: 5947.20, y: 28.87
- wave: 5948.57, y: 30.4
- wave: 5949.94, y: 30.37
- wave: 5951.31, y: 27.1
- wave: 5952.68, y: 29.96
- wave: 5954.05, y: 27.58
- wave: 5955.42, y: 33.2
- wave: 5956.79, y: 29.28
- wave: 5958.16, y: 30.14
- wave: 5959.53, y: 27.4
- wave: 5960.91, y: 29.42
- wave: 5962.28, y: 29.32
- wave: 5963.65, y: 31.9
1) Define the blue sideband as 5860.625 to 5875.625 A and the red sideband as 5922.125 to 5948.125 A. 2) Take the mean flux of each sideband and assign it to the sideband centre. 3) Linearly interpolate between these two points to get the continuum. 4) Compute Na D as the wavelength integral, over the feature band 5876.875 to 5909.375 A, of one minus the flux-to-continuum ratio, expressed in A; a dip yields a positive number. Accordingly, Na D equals 4.10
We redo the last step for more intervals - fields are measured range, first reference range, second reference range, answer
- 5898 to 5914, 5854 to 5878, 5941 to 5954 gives 1.0 A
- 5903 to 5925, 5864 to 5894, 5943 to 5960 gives 0.6 A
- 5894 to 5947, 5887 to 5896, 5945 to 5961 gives -3.7 A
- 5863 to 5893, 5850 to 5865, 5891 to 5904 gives -1.1 A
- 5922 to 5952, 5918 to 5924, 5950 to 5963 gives -0.8 A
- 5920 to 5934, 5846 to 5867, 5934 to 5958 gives 1.0 A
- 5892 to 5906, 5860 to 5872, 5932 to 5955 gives 2.0 A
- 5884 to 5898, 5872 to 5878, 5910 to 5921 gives 2.5 A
